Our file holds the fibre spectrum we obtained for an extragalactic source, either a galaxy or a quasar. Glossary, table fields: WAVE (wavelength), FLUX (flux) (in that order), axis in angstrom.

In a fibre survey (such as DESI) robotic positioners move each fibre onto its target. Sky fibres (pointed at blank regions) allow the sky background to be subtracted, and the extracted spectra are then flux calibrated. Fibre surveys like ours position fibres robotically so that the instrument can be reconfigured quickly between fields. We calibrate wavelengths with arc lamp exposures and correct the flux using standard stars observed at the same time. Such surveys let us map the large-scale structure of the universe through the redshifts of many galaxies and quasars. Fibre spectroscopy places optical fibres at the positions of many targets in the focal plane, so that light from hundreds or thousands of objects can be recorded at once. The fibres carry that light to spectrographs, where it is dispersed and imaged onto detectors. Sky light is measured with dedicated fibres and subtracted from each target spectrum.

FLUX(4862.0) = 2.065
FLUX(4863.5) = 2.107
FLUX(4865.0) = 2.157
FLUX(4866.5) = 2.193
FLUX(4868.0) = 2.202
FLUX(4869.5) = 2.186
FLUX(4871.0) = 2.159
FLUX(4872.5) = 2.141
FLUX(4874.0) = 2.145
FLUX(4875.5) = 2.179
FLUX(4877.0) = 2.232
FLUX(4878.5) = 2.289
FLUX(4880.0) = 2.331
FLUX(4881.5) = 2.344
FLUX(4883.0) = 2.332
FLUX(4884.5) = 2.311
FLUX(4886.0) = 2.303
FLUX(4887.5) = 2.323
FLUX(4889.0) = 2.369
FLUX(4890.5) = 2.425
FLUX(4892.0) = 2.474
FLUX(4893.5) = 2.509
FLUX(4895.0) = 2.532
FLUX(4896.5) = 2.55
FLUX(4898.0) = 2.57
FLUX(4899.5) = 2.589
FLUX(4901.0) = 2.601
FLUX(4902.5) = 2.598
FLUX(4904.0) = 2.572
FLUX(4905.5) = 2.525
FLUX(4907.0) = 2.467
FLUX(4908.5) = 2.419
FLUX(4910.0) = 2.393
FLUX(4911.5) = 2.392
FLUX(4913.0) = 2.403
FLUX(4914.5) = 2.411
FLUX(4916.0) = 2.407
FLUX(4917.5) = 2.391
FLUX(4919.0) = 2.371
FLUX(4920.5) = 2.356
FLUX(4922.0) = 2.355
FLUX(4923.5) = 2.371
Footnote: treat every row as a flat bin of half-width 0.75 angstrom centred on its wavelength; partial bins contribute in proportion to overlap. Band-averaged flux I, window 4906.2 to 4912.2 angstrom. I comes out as 2.42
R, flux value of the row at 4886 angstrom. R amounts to 2.303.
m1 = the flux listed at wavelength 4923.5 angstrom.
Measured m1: 2.371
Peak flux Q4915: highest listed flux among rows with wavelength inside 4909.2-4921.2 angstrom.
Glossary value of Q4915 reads 2.411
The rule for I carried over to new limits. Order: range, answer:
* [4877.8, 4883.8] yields 2.32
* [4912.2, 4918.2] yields 2.4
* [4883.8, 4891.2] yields 2.35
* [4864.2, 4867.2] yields 2.17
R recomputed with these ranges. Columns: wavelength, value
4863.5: 2.107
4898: 2.57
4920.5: 2.356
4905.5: 2.525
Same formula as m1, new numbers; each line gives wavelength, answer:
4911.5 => 2.392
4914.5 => 2.411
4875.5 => 2.179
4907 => 2.467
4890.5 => 2.425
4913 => 2.403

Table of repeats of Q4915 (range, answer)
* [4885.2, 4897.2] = 2.55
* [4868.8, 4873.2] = 2.186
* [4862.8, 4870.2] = 2.202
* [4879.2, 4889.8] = 2.369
